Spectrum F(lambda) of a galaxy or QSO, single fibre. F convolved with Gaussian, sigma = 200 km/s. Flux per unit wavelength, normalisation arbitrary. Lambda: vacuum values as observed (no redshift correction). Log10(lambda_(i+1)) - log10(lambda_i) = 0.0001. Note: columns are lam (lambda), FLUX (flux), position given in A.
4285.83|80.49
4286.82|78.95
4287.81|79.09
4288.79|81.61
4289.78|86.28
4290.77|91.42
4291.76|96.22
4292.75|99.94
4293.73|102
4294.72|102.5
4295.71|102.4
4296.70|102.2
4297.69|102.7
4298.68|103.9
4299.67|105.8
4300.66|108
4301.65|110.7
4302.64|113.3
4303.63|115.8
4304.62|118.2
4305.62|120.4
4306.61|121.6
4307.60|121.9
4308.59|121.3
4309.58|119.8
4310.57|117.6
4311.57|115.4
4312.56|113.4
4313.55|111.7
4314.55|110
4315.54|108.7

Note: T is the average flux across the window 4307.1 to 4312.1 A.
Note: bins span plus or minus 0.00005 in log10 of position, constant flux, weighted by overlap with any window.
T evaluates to 119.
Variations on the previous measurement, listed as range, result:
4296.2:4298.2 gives 102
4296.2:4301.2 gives 105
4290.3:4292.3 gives 93.8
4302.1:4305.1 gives 116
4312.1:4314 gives 113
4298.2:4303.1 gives 108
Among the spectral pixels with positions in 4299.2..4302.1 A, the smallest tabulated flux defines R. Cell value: 105.8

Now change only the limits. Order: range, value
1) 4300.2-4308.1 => 108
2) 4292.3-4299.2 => 99.94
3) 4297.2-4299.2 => 102.7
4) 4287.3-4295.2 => 79.09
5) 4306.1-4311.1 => 117.6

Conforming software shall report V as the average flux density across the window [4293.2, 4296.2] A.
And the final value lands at 102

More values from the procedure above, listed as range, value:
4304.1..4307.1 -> 120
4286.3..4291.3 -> 83.5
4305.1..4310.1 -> 121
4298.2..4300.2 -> 105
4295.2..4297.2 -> 102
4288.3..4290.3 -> 84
